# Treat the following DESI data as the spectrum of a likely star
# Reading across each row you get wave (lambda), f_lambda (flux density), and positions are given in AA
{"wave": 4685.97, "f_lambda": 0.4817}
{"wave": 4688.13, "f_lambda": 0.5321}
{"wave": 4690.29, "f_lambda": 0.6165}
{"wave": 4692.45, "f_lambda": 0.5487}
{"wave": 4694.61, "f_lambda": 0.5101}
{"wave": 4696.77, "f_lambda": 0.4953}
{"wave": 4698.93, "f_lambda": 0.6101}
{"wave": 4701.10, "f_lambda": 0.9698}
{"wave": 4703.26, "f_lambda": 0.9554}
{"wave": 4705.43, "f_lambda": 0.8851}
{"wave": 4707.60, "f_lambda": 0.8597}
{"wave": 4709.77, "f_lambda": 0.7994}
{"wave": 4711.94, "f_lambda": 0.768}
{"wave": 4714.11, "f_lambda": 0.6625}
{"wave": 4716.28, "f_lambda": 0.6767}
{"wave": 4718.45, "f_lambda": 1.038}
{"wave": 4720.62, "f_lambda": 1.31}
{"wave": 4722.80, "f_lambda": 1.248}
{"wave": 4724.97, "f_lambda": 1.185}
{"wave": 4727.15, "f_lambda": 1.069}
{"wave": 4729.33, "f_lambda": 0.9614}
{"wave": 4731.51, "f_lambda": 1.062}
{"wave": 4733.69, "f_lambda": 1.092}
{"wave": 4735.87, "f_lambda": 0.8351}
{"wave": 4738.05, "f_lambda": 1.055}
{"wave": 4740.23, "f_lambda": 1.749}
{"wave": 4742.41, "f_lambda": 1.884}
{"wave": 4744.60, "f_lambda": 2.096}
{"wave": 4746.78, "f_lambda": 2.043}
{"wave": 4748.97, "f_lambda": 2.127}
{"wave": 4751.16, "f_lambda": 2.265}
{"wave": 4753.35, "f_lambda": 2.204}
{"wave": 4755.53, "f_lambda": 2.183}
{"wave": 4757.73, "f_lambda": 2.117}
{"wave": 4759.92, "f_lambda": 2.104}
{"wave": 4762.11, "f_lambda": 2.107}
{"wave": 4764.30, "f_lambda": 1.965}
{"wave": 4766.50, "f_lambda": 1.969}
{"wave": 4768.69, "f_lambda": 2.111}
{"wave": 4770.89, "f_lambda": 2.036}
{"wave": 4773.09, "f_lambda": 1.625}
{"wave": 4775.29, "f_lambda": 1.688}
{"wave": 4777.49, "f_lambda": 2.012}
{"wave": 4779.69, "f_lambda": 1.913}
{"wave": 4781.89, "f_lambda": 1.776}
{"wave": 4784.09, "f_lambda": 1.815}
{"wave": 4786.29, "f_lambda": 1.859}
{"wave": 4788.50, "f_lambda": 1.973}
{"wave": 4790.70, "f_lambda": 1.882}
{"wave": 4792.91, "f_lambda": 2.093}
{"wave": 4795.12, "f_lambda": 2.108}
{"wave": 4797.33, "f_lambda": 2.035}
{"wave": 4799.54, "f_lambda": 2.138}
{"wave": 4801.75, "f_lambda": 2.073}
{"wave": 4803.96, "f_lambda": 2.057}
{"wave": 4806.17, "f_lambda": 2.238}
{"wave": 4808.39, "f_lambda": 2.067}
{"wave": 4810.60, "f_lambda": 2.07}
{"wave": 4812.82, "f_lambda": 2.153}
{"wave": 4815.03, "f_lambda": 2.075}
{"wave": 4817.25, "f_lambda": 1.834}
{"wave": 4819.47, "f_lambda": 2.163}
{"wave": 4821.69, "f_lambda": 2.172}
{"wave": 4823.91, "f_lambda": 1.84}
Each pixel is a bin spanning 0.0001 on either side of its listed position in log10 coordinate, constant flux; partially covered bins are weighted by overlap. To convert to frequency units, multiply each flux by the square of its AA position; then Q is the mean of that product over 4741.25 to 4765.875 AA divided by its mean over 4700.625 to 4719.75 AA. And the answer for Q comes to 2.5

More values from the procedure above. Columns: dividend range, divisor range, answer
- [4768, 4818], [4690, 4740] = 2.28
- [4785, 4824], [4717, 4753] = 1.46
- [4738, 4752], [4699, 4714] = 2.35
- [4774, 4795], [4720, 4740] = 1.74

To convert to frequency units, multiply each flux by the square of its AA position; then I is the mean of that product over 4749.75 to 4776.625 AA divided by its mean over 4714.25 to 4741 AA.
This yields 1.9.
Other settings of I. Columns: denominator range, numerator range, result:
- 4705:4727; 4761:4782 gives 2.07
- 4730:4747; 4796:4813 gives 1.50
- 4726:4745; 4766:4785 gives 1.49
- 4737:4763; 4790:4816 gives 1.07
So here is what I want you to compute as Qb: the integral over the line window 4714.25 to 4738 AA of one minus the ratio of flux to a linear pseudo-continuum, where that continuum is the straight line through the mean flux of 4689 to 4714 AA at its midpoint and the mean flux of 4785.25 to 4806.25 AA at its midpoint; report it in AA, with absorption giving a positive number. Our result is 0.65 AA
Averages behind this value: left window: 0.725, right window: 2.04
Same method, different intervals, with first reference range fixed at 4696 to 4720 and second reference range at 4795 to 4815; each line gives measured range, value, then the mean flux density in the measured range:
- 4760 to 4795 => -4.25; 1.93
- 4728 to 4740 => 1.04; 1.06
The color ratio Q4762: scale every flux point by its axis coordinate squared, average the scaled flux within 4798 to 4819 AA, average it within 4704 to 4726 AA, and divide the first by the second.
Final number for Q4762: 2.29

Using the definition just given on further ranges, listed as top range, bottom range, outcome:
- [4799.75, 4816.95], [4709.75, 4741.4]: 2.07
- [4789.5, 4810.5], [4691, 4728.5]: 2.51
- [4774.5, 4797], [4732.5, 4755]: 1.12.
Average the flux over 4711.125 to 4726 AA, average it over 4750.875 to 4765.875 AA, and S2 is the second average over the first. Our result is 2.15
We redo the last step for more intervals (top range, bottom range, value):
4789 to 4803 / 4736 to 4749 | 1.19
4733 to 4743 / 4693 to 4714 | 1.74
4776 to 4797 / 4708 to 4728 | 2.00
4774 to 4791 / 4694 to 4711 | 2.43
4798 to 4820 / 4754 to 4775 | 1.03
